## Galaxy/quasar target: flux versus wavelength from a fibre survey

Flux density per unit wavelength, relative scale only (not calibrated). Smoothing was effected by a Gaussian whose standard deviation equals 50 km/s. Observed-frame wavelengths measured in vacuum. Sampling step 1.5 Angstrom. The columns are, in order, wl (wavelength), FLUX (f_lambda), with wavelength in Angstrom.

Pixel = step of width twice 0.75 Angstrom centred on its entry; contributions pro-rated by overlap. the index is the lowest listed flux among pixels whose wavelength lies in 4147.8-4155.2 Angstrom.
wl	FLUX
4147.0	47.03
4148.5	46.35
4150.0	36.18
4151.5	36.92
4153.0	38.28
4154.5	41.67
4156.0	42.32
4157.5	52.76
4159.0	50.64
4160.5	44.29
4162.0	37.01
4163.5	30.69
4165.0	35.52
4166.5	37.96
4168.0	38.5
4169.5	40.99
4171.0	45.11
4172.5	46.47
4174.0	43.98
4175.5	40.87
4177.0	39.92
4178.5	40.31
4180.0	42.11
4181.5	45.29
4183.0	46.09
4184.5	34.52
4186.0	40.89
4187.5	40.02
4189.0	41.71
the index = 36.18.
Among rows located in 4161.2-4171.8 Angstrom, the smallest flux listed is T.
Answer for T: 30.69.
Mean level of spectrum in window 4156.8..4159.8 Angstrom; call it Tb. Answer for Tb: 51.6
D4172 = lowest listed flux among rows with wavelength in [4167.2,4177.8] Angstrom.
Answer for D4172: 38.5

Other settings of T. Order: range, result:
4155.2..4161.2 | 42.32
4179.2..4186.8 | 34.52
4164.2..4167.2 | 35.52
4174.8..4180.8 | 39.92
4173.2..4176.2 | 40.87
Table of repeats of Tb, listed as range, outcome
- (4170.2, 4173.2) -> 45.7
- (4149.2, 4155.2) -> 38.3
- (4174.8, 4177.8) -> 40.4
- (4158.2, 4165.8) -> 39.7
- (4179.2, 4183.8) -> 44.3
